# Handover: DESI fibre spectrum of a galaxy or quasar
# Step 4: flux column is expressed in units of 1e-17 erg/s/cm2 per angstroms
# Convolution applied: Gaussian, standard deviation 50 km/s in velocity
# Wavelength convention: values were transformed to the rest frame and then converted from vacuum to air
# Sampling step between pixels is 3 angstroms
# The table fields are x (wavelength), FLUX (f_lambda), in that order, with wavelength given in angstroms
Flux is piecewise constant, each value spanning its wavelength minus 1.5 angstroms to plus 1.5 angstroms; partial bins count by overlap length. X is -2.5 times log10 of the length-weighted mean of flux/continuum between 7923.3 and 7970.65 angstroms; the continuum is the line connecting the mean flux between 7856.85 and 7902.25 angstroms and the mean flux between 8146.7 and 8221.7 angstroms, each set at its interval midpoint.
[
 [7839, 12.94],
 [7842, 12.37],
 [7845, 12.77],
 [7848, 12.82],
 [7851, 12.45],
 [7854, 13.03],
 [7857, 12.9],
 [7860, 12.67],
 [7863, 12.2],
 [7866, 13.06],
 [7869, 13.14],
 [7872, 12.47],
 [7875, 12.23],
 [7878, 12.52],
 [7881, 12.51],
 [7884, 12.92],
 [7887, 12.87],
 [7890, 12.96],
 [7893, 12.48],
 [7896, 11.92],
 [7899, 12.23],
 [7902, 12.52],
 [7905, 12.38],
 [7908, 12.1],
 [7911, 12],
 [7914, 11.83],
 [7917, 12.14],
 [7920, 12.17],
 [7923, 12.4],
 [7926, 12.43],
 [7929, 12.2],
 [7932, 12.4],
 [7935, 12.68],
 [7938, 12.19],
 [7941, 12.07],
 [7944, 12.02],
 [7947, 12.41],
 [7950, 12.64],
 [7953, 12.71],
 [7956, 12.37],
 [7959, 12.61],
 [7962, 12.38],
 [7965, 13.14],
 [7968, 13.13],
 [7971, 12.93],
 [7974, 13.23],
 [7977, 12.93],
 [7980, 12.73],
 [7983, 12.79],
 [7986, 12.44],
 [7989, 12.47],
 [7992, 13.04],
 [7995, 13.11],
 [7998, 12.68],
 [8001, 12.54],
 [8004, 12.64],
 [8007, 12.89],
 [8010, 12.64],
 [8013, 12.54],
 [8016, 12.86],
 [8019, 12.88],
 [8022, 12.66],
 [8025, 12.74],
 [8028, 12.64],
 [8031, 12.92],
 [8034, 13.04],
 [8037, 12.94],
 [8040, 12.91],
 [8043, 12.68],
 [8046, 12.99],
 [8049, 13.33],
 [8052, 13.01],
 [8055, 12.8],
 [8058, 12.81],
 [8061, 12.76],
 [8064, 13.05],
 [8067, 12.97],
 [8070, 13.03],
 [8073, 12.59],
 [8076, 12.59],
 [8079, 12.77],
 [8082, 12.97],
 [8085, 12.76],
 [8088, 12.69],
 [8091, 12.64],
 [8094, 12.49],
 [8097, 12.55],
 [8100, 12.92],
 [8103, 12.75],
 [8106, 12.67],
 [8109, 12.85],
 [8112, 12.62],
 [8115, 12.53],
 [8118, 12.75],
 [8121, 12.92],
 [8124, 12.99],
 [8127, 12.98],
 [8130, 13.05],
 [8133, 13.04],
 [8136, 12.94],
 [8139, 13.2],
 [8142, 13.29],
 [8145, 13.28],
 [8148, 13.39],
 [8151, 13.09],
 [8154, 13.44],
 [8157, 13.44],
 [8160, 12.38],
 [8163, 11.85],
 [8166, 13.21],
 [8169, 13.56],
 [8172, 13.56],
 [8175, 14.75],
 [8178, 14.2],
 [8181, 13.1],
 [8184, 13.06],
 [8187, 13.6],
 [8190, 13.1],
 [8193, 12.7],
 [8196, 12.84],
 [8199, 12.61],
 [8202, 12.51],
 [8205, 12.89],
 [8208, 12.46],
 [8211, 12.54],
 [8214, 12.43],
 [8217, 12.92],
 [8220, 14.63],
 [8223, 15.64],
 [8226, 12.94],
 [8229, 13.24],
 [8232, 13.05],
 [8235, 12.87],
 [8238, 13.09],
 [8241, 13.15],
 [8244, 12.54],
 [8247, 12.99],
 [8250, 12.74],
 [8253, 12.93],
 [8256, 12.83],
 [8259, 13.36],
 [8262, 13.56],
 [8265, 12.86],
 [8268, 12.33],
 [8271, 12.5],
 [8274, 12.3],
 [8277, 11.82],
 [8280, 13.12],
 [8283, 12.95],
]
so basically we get 0.02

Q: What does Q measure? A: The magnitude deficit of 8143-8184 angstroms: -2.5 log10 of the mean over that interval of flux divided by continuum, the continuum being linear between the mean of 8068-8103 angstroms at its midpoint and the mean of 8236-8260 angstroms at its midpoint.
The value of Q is -0.04 mag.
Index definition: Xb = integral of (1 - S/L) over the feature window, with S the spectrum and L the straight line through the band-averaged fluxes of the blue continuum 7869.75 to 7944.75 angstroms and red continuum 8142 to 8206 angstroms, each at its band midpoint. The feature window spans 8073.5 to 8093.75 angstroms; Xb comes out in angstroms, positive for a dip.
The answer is 0.29 angstroms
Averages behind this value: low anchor 12.4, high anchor 13.2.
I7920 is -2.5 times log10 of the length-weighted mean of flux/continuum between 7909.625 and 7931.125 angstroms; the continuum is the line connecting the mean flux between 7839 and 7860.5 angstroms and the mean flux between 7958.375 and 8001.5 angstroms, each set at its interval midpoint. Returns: 0.05 mag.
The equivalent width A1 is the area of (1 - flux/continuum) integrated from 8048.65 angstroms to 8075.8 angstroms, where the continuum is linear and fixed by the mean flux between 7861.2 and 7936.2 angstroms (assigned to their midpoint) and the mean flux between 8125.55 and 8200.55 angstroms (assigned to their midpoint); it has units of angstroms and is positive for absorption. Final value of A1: 0.0 angstroms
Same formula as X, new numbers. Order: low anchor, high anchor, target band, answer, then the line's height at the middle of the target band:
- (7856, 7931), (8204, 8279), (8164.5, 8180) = -0.08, 12.9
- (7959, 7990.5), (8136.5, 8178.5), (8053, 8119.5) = 0.03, 13.1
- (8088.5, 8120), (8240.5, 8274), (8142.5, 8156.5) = -0.05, 12.7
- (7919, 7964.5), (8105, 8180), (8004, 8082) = -0.01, 12.8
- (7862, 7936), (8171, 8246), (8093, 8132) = 0.02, 13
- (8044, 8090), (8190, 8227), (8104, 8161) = 0.00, 13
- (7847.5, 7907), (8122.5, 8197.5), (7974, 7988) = 0.00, 12.8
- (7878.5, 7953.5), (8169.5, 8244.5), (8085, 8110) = 0.02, 12.9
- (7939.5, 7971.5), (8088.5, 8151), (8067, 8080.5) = 0.00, 12.8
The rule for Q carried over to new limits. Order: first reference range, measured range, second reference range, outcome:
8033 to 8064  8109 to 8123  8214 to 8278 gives 0.02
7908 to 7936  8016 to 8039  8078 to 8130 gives -0.03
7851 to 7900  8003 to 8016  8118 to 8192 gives 0.02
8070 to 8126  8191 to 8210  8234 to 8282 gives 0.01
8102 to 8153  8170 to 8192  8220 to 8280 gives -0.05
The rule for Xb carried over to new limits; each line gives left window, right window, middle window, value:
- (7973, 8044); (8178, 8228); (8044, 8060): -0.13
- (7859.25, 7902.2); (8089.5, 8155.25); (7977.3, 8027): 0.08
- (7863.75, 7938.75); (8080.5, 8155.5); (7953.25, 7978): -0.51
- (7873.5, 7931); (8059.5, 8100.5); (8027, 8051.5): -0.52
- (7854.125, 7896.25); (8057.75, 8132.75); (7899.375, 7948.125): 1.73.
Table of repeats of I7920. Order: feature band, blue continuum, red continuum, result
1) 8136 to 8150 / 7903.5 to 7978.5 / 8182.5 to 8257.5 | -0.030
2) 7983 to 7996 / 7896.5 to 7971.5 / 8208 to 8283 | -0.022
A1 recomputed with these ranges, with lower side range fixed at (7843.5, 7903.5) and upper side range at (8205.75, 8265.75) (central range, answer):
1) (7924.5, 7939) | 0.37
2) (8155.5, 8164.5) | 0.33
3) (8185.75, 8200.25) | 0.13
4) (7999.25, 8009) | 0.10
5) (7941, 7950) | 0.33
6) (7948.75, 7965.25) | 0.19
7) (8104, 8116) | 0.27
